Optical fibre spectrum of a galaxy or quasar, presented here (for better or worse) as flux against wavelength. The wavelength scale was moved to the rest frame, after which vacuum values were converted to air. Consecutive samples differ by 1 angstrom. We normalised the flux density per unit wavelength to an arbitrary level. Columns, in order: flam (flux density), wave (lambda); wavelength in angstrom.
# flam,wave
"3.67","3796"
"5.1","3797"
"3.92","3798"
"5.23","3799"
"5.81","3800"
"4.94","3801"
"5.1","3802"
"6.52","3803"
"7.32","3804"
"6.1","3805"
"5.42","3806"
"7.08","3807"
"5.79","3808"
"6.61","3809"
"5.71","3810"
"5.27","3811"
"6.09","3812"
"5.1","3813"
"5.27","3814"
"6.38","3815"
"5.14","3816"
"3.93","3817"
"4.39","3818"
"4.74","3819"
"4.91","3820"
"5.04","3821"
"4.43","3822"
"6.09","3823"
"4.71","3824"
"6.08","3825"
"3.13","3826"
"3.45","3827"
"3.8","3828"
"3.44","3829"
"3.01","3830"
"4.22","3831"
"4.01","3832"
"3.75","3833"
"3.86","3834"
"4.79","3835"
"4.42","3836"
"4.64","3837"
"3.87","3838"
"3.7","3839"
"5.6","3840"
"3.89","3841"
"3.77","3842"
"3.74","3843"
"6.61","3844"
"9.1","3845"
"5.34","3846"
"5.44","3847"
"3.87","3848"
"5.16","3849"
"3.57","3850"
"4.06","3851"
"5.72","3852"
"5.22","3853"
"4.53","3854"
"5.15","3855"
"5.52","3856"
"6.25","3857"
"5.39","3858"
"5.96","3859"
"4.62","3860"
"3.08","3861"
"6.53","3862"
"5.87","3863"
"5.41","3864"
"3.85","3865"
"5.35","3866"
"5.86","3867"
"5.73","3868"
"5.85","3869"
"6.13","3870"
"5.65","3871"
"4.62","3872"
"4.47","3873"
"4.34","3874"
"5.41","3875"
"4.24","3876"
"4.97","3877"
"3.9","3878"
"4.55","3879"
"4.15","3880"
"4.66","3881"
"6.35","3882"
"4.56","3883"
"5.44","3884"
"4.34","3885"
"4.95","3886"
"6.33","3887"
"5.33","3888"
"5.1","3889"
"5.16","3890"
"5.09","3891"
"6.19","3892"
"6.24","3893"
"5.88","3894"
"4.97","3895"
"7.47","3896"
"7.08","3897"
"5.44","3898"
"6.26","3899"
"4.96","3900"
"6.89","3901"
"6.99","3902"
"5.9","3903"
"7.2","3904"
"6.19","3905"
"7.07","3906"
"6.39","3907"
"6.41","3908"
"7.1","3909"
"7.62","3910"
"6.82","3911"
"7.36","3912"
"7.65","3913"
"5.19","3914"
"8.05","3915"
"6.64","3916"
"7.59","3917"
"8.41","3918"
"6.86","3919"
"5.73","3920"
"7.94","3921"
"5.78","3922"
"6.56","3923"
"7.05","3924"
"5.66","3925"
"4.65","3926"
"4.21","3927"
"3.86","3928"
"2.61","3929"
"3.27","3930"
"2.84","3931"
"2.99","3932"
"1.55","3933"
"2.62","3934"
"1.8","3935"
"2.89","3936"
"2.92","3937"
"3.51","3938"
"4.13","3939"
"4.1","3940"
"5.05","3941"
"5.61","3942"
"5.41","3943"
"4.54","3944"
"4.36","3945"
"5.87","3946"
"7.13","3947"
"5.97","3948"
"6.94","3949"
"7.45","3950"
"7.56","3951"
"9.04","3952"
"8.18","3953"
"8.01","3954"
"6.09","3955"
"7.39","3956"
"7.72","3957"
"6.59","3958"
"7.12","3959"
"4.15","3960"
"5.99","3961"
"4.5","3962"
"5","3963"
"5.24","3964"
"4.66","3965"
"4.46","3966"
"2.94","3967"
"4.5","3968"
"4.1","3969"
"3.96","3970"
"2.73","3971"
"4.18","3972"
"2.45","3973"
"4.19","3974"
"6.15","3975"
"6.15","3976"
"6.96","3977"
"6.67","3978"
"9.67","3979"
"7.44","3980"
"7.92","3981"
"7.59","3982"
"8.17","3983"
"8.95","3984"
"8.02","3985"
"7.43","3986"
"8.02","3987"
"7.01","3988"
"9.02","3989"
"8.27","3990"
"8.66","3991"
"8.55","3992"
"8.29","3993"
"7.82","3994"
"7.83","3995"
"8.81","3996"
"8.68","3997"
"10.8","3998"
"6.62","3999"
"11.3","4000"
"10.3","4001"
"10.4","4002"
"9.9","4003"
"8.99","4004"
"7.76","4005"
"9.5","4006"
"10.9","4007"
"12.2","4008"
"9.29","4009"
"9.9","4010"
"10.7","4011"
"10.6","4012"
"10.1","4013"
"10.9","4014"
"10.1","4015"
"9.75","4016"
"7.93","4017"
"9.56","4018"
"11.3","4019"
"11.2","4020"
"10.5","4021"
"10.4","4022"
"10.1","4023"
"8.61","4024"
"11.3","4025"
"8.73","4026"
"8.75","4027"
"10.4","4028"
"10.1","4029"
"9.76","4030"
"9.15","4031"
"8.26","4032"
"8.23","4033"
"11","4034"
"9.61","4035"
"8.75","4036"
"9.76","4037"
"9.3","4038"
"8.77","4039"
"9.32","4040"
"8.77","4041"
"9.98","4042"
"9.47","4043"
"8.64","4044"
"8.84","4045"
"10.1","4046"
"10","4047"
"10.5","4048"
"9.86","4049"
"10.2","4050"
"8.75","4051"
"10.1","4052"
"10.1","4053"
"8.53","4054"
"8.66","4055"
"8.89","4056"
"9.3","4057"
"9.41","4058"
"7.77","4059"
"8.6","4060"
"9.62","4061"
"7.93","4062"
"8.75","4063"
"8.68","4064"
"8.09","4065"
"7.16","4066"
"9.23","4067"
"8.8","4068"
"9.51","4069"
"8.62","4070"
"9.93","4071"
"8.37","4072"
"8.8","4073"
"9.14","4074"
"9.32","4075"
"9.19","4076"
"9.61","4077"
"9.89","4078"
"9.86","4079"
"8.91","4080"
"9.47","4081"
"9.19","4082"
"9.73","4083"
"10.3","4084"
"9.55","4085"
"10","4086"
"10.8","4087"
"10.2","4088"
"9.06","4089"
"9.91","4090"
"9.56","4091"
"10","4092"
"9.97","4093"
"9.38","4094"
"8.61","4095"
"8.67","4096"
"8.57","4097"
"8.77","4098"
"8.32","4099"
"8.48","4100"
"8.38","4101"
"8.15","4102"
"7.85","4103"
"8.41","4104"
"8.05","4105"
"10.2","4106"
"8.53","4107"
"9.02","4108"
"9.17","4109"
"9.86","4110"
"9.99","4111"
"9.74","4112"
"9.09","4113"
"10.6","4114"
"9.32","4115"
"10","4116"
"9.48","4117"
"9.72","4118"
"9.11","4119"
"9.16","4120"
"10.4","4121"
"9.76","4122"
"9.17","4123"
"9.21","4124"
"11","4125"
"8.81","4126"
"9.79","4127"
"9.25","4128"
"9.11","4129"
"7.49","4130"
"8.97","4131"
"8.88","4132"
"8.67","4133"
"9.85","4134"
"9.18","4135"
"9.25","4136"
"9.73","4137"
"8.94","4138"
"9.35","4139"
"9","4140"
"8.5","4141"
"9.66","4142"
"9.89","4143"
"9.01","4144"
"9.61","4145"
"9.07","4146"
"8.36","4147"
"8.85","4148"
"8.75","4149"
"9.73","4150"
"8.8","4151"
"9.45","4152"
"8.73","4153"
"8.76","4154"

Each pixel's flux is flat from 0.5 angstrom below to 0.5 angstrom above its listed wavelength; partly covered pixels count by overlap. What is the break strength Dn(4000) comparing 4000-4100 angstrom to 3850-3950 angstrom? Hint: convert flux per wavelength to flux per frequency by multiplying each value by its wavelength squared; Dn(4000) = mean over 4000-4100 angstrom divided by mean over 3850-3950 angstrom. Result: 1.89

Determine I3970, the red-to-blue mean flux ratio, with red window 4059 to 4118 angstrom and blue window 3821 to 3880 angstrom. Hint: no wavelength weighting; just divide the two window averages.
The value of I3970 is 1.9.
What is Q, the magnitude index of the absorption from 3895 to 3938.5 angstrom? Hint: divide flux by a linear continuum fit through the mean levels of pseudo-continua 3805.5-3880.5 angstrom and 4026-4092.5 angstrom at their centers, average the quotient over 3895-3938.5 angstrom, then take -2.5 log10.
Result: 0.135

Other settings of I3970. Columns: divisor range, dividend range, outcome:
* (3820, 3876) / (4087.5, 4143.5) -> 1.90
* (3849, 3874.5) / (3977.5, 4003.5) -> 1.66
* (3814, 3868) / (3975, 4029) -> 1.90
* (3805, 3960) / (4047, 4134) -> 1.72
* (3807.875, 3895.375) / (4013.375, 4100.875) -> 1.88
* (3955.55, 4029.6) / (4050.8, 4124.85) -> 1.15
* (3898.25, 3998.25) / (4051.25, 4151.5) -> 1.50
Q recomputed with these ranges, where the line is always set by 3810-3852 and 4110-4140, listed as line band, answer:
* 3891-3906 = -0.08 mag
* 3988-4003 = -0.21 mag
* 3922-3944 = 0.49 mag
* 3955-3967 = 0.20 mag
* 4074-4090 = -0.11 mag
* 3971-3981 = 0.19 mag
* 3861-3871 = -0.05 mag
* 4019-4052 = -0.20 mag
